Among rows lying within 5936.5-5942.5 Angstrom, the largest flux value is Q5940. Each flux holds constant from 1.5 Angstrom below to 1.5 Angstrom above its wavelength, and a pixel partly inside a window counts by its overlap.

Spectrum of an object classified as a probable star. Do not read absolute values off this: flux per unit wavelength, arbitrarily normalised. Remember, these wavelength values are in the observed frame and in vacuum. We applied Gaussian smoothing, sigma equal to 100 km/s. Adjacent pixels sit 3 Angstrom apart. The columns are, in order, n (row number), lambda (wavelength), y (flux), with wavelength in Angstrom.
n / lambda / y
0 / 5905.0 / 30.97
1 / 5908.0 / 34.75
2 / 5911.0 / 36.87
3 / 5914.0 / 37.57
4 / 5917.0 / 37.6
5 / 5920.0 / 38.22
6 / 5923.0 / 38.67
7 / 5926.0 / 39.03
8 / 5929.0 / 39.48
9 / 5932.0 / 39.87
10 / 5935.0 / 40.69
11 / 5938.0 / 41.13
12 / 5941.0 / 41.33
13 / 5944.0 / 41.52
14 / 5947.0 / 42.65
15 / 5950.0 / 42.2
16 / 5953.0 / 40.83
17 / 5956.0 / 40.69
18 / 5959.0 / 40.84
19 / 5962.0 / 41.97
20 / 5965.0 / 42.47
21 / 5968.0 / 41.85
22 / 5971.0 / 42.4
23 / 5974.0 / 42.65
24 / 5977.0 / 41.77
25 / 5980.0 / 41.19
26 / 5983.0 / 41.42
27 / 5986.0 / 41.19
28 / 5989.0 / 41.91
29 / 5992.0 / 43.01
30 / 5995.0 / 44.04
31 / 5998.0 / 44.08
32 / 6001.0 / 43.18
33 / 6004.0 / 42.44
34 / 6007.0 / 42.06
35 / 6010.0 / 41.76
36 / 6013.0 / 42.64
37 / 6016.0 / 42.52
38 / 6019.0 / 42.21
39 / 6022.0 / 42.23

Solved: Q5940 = 41.33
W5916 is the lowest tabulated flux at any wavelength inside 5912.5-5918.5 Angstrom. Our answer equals 37.57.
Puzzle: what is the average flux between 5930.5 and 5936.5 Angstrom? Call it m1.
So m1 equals 40.3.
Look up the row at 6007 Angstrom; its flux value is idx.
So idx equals 42.06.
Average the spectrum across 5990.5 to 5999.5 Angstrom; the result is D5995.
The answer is 43.7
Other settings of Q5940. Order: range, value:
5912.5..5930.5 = 39.48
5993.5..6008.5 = 44.08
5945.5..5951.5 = 42.65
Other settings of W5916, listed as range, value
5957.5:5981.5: 40.84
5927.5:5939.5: 39.48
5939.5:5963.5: 40.69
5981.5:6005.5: 41.19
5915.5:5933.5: 37.6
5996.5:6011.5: 41.76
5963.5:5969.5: 41.85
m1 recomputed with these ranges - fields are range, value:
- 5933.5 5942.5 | 41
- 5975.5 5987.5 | 41.4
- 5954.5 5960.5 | 40.8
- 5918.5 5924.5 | 38.4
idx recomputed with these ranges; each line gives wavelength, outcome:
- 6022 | 42.23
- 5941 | 41.33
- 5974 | 42.65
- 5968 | 41.85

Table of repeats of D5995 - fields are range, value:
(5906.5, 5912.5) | 35.8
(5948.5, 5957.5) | 41.2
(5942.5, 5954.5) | 41.8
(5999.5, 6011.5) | 42.4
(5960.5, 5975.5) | 42.3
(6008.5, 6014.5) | 42.2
